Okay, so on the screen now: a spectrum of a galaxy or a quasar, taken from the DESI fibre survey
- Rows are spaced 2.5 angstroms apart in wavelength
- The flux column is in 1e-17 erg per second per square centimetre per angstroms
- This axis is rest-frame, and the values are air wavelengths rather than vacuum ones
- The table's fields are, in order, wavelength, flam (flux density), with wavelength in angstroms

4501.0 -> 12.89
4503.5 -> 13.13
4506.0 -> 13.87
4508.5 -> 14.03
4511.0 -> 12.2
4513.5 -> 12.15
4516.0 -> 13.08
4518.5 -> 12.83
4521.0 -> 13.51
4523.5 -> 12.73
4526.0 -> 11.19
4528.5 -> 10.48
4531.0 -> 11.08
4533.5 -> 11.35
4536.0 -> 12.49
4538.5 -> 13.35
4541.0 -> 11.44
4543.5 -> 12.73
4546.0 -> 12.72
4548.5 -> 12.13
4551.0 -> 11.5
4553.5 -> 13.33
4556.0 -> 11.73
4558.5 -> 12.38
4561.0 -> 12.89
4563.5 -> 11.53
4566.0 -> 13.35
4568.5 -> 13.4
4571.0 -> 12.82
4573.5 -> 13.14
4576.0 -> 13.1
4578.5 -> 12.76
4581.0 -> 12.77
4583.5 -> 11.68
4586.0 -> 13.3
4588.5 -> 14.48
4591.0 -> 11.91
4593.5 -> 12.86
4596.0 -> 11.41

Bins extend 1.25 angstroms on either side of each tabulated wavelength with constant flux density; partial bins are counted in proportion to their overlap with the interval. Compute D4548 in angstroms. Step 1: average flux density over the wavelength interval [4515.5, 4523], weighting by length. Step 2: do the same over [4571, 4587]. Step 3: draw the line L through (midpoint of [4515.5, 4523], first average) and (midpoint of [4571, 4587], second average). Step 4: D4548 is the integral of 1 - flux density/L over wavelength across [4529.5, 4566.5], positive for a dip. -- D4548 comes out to 2.05 angstroms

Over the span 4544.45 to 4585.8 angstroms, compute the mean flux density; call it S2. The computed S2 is 12.6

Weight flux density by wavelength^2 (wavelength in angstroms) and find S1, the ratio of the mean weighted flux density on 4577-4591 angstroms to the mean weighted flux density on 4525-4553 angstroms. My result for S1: 1.1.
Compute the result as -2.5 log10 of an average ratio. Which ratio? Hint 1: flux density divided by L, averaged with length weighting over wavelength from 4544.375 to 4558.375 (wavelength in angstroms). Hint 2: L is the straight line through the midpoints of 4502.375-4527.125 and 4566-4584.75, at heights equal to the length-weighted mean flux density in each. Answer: 0.048 mag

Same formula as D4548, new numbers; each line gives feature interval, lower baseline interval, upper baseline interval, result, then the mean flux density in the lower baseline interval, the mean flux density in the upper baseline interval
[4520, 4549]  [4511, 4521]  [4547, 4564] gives 1.0 angstroms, 12.7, 12.3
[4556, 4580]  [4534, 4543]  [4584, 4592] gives 0.1 angstroms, 12.4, 13.1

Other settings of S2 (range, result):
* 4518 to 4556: 12.2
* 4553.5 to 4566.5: 12.4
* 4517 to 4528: 12.4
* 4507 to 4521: 12.9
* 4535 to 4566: 12.4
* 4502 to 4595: 12.6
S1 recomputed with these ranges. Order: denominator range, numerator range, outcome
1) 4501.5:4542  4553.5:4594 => 1.05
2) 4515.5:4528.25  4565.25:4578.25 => 1.08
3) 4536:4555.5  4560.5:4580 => 1.05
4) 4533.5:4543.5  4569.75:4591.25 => 1.07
